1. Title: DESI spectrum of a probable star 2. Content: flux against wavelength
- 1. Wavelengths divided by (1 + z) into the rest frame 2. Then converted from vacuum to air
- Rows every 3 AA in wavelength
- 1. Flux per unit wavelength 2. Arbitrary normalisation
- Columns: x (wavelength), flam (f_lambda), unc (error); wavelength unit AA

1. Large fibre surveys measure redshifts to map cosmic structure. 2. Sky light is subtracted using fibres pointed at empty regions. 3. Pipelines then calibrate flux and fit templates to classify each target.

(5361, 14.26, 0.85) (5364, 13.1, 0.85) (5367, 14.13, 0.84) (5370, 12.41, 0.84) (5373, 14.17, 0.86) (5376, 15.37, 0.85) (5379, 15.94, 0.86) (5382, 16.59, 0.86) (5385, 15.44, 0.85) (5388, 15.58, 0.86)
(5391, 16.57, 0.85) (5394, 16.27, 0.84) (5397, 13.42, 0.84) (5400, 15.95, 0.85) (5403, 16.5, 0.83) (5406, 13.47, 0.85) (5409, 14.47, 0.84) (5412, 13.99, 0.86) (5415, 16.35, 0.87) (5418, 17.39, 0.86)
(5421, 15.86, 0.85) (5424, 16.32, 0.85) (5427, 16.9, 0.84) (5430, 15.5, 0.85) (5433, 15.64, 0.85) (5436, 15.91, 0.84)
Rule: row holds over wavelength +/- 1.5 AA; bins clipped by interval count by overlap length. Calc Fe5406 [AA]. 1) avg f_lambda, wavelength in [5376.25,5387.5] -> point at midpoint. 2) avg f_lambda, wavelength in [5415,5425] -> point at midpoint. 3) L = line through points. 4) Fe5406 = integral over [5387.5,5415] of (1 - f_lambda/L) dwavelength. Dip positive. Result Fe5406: 1.7 AA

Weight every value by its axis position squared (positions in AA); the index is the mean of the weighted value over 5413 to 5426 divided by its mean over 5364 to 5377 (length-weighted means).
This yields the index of 1.20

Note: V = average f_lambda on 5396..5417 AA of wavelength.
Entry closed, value 15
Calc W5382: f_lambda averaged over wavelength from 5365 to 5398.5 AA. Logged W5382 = 15.1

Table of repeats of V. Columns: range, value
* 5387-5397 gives 15.8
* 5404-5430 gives 15.6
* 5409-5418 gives 15.4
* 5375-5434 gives 15.7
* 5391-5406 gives 15.4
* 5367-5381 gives 14.5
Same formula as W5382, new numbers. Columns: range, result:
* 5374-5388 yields 15.7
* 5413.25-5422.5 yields 16.5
